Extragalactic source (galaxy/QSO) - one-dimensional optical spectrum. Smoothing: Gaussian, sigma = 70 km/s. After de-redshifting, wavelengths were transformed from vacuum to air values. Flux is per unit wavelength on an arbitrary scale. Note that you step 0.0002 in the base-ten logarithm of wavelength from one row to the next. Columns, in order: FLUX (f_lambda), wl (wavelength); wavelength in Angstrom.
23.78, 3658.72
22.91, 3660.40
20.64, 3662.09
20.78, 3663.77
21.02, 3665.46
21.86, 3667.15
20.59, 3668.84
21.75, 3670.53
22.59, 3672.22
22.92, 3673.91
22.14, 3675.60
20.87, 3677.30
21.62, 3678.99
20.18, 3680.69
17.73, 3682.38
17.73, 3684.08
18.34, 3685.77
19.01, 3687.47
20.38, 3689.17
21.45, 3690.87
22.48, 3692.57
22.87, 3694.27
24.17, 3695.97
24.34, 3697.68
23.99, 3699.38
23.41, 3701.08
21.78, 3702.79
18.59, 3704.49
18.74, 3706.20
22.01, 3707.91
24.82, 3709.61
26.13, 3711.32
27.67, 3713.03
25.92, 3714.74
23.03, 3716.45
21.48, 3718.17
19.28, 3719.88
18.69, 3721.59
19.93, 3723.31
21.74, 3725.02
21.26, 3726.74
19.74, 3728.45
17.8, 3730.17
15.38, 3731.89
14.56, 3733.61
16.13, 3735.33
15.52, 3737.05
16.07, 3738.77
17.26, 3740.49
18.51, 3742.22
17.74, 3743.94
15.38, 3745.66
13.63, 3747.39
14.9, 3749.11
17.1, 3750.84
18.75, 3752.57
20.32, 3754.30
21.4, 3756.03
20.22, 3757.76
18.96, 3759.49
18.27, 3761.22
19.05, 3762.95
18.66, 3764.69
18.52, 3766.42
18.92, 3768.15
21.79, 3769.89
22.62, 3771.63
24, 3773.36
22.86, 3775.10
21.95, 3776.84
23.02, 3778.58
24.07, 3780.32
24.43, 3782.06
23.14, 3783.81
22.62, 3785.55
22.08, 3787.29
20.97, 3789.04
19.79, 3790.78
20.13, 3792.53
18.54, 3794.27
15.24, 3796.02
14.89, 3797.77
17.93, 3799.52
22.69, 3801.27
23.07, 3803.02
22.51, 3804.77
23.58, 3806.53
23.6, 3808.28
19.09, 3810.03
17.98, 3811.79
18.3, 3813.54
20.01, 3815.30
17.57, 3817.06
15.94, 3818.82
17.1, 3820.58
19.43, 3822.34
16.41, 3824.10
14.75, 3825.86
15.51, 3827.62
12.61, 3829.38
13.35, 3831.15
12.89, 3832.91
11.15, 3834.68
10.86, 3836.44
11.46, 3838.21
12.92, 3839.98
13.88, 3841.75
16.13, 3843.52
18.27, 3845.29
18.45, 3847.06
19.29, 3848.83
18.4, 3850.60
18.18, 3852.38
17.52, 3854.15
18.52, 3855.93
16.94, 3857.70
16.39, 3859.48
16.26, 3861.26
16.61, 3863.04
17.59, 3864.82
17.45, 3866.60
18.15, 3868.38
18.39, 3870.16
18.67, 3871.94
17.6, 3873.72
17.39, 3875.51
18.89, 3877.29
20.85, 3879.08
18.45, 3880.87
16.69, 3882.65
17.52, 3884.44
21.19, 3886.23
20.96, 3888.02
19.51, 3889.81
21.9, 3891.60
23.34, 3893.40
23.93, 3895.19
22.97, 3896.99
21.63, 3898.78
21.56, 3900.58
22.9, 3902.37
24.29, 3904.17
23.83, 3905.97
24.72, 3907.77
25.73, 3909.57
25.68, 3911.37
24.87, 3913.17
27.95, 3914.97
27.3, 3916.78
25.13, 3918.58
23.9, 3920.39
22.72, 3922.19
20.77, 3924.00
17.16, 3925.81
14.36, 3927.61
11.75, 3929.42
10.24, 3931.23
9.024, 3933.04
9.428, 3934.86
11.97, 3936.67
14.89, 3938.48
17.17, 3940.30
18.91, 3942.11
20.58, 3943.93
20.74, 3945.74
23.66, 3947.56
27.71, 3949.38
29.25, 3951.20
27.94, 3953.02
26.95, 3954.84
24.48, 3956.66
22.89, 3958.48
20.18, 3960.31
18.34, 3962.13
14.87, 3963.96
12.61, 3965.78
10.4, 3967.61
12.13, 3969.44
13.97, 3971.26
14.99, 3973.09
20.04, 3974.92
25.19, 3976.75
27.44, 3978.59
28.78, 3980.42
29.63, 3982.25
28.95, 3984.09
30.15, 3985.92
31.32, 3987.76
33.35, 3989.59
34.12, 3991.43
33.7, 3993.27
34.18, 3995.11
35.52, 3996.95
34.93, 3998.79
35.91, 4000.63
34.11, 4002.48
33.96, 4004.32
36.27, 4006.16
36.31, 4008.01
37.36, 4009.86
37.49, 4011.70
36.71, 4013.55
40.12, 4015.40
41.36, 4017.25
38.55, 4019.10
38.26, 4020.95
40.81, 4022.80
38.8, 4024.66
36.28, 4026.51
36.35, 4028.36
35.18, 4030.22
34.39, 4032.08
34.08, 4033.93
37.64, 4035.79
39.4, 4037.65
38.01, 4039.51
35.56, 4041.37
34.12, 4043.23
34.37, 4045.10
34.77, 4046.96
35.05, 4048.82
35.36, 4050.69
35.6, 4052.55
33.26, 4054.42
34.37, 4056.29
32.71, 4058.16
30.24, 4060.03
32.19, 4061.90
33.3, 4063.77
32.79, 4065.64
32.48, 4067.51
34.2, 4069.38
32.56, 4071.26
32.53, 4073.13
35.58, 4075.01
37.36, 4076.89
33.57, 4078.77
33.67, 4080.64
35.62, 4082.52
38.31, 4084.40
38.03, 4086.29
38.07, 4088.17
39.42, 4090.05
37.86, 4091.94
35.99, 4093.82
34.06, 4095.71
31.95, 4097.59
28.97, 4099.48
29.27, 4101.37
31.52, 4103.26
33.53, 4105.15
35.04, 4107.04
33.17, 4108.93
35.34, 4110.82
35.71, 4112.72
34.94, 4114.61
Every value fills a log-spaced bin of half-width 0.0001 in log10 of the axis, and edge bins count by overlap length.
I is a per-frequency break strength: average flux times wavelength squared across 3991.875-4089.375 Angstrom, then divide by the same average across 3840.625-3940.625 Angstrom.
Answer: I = 2.00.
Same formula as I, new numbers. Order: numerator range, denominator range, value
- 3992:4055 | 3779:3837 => 2.18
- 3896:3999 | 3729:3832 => 1.30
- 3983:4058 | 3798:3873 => 2.27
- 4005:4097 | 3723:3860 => 2.23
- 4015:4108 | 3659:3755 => 2.08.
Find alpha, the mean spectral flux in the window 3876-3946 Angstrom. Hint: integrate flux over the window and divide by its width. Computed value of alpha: 20.1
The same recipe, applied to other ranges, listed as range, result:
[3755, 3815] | 20.7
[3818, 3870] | 16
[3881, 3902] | 21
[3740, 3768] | 18.1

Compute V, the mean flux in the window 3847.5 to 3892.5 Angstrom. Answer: 18.4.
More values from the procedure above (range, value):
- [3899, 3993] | 21.8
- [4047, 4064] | 33.6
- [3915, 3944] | 17.4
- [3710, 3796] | 20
